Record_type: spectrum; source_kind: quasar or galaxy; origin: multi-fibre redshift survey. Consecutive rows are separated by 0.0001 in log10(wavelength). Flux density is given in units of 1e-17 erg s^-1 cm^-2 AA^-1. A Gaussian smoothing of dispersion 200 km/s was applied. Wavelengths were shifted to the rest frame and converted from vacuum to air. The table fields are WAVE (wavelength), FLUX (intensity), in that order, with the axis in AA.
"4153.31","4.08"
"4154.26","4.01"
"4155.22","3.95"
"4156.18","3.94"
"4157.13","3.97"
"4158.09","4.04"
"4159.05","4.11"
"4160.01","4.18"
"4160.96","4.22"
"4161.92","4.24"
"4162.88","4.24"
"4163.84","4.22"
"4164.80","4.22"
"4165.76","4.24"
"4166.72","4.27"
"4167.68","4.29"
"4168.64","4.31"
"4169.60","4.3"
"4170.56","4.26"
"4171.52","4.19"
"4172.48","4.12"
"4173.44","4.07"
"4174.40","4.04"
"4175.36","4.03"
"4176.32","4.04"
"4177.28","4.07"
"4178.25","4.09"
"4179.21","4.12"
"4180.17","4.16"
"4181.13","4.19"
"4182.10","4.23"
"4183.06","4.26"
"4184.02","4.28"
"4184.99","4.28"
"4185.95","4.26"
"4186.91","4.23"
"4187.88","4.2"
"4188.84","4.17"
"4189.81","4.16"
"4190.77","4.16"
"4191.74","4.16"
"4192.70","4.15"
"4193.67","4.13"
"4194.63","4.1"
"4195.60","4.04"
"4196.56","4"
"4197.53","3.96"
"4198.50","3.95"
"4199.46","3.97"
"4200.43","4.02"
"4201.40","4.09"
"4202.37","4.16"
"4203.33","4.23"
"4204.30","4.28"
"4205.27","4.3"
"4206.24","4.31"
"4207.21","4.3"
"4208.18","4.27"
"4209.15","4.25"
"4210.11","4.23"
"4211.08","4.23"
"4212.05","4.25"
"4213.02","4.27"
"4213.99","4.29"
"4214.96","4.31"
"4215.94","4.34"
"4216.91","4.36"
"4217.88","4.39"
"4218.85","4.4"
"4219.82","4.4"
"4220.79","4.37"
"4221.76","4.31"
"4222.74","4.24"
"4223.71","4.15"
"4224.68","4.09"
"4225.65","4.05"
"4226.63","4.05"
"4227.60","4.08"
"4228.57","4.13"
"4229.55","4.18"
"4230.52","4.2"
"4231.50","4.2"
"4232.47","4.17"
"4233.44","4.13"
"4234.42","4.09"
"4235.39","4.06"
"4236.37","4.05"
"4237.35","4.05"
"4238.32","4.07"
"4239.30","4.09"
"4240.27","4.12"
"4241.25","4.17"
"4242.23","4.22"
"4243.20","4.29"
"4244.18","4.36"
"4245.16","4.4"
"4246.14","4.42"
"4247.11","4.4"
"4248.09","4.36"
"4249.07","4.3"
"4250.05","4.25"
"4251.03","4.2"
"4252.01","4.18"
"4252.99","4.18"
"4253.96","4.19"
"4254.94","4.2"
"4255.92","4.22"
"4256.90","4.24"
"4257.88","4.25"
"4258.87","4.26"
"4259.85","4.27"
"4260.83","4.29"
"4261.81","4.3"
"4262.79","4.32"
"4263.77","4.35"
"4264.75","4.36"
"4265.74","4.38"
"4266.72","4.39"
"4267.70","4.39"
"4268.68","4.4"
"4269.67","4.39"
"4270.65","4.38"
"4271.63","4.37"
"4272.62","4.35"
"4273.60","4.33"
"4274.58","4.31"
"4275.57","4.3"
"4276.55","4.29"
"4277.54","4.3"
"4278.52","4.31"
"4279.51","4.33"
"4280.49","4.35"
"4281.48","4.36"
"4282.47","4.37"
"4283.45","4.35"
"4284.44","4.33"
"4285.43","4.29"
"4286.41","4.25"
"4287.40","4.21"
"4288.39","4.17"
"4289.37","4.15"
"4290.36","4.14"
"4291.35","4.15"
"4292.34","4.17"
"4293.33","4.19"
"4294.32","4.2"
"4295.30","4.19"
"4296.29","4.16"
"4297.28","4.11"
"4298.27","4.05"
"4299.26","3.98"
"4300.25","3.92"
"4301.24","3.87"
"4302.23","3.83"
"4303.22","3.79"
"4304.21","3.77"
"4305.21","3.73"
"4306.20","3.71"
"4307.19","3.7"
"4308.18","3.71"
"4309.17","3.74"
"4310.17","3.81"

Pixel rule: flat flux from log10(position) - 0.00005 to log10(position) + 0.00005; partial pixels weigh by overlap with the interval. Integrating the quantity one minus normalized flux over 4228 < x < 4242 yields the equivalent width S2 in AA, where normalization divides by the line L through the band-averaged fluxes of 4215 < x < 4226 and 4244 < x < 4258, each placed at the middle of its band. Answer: 0.5 AA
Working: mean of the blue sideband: 4.29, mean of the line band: 4.12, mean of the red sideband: 4.28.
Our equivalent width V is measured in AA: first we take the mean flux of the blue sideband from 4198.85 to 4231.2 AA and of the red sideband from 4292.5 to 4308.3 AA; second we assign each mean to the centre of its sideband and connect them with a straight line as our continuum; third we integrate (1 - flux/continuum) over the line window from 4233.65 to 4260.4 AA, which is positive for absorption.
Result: -0.6 AA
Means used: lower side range 4.23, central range 4.22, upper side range 3.94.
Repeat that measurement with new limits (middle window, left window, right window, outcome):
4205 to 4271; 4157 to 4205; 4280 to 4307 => -2.0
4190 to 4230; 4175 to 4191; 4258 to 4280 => 0.3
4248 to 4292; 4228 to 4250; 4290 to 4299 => -1.2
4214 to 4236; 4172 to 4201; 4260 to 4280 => 0.0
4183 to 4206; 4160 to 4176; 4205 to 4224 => 0.6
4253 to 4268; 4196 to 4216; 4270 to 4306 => -0.4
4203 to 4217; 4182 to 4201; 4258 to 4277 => -0.3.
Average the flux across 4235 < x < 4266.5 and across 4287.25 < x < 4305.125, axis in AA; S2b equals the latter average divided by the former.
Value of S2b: 1.0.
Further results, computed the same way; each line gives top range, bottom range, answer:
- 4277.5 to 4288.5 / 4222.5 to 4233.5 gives 1.04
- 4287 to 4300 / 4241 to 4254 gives 0.97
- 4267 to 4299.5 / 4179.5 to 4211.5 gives 1.02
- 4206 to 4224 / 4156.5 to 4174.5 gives 1.03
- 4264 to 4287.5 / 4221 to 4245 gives 1.04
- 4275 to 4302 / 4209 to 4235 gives 0.99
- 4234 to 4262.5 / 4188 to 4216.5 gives 1.01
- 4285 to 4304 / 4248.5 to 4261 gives 0.97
